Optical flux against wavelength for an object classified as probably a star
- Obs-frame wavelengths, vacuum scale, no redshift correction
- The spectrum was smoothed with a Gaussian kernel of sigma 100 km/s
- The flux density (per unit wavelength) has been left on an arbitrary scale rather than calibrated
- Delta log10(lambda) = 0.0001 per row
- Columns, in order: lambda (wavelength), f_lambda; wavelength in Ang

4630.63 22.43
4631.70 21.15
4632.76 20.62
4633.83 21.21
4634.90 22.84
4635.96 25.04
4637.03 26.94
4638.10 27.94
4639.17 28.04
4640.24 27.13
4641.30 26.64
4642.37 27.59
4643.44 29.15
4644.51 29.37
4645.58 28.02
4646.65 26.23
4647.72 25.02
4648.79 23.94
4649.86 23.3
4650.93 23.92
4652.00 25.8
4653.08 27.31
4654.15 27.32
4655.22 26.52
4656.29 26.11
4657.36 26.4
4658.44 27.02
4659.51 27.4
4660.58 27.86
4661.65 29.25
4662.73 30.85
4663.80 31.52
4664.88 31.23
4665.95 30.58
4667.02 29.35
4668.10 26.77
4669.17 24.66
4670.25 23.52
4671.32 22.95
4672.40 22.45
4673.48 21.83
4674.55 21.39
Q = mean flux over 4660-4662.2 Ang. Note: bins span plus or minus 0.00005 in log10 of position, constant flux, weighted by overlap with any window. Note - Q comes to 28.5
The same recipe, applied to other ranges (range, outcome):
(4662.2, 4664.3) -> 31.2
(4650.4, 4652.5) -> 24.9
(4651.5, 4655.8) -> 26.7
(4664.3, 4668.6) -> 29.5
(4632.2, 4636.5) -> 22.5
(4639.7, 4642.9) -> 27.2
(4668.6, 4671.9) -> 23.7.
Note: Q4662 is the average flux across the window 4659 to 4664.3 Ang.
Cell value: 29.4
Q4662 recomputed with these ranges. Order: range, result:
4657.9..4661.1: 27.4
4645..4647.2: 27.1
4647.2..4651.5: 24.1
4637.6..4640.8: 27.7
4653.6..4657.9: 26.6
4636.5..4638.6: 27.4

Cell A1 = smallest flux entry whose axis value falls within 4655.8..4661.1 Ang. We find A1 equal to 26.11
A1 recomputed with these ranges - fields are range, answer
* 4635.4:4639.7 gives 25.04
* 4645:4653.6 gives 23.3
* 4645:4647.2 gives 26.23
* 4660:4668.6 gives 26.77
